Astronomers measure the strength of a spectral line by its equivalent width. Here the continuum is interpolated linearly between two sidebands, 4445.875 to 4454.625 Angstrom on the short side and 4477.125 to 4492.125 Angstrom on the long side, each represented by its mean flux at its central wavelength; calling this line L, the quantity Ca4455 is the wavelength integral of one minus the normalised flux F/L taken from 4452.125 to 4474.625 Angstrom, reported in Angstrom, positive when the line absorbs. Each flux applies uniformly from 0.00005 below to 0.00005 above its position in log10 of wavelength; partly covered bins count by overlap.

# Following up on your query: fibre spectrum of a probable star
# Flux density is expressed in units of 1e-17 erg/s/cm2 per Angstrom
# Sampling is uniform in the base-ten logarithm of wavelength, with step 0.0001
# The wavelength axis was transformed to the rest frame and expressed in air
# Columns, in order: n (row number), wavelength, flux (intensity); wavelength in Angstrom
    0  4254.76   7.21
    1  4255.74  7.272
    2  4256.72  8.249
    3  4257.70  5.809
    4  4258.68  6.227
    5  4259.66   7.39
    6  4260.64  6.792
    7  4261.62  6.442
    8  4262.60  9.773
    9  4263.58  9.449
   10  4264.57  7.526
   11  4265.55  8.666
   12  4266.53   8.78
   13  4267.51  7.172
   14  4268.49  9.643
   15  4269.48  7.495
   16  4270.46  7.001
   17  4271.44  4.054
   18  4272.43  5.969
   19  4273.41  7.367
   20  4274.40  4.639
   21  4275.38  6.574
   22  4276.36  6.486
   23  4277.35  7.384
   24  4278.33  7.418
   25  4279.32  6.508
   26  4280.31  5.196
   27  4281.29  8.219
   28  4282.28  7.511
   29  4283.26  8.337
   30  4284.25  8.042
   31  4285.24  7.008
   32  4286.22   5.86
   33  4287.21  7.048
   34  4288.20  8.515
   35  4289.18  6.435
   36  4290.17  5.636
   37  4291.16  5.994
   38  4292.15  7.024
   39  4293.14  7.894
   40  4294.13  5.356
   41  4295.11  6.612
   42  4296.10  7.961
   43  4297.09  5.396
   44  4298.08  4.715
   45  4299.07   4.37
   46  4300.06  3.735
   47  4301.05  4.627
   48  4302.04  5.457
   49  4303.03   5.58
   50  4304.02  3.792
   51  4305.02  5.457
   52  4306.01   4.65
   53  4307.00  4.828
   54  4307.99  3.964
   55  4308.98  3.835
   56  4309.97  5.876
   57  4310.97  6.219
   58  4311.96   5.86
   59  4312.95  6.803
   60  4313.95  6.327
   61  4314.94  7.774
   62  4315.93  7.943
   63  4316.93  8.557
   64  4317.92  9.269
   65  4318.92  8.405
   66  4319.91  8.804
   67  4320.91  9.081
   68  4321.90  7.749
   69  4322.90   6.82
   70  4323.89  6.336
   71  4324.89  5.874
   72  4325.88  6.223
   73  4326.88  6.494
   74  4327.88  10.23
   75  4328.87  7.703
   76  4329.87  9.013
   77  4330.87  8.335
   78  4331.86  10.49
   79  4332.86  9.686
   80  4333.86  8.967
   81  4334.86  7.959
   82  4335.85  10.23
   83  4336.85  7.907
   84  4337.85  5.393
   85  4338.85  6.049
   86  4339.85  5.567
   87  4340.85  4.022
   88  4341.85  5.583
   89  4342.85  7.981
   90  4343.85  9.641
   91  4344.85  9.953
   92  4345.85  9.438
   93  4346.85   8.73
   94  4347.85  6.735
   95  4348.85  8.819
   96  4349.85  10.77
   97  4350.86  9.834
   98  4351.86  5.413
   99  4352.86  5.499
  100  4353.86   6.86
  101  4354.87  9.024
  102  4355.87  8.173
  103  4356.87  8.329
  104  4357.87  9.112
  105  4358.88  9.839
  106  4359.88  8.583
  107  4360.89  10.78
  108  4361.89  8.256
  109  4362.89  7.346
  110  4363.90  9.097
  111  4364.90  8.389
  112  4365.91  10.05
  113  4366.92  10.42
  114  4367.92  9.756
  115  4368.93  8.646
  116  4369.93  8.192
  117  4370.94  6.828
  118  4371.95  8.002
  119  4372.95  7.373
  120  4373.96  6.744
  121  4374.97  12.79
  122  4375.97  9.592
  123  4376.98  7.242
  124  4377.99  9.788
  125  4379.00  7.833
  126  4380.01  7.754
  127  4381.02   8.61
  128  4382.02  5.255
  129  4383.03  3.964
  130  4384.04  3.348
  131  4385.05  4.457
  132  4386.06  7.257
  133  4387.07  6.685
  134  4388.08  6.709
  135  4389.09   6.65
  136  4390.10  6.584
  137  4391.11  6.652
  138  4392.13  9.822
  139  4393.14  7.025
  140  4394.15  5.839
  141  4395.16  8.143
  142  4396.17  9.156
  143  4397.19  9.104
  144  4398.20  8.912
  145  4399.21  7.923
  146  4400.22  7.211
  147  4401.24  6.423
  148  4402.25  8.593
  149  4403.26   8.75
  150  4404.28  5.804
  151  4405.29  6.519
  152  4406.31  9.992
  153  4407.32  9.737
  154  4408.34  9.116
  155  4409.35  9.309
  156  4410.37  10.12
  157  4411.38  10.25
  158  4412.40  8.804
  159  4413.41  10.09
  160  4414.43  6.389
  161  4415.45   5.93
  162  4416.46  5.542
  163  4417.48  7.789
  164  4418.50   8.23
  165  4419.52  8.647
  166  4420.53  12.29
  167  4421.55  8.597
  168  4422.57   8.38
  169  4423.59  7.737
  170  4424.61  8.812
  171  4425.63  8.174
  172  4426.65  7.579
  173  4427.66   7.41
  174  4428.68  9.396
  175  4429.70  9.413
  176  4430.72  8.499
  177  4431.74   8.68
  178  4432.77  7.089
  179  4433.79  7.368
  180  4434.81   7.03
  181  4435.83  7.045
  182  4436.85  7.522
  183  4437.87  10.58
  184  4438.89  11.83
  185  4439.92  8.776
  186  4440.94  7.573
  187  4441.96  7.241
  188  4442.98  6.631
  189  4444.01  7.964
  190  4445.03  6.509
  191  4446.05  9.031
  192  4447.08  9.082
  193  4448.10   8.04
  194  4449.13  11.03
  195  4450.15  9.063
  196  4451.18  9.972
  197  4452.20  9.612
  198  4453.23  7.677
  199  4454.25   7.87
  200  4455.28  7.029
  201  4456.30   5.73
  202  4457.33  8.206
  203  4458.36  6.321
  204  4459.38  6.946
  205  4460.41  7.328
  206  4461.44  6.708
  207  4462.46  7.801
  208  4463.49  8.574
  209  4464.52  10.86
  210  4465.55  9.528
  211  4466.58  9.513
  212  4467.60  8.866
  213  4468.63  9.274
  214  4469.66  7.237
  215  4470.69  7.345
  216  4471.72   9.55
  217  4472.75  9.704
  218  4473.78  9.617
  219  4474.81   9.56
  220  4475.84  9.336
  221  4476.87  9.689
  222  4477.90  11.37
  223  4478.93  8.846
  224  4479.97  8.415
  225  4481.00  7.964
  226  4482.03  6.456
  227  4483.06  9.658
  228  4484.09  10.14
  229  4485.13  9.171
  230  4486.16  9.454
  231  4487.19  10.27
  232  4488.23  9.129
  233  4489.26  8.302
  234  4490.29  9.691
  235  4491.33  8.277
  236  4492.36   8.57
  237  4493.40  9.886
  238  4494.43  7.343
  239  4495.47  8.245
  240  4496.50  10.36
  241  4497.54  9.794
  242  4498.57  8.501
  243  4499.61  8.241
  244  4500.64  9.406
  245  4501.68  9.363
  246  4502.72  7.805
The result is 2.1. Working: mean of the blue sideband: 9.06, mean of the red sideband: 9.08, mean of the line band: 8.23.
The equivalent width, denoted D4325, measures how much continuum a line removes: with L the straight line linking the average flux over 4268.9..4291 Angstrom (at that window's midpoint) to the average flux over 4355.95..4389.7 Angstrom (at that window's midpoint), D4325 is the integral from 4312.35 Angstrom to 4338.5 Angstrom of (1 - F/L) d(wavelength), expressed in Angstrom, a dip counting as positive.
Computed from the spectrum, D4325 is -2.3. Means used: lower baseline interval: 6.76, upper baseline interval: 7.99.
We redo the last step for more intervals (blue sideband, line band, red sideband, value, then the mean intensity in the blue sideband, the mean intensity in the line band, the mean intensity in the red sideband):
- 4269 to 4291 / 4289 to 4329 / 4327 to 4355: 5.5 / 6.75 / 6.37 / 8.03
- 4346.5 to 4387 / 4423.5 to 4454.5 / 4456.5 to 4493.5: 0.5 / 8.07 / 8.41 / 8.78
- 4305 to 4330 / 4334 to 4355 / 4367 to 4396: -1.5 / 6.93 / 7.68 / 7.48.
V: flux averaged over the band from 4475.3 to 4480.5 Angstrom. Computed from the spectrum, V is 9.52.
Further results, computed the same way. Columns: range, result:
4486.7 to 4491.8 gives 9.13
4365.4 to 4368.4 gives 10.1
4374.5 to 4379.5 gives 9.43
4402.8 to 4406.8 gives 7.73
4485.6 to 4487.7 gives 9.87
